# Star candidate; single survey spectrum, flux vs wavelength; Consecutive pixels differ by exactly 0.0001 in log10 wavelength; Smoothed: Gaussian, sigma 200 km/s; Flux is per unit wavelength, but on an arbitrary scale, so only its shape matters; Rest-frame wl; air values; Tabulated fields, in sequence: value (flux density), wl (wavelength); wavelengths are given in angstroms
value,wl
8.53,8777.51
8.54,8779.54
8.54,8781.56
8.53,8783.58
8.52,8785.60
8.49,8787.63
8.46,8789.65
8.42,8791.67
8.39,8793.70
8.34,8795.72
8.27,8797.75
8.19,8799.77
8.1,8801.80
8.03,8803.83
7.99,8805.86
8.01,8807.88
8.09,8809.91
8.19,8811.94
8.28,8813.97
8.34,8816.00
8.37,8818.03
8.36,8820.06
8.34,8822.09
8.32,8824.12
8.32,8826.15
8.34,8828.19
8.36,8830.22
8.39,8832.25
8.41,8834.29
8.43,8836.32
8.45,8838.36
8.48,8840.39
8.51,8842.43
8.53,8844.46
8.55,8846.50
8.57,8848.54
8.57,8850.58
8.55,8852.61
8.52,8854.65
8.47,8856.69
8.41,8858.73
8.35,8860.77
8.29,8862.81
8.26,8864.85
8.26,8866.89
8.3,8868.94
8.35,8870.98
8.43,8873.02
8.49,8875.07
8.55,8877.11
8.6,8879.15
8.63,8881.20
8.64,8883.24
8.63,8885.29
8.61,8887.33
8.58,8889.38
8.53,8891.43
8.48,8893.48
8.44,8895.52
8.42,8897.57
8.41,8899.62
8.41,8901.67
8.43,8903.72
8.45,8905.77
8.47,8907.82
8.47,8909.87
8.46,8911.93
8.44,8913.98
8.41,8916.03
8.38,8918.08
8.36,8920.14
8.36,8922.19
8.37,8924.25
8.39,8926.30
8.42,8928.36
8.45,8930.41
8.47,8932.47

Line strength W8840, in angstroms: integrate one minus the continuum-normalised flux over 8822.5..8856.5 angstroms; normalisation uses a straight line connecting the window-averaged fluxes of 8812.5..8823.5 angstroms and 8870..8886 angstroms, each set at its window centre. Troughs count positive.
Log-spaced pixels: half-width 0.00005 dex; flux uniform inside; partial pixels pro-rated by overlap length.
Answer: -0.2 angstroms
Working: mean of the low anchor 8.33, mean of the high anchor 8.54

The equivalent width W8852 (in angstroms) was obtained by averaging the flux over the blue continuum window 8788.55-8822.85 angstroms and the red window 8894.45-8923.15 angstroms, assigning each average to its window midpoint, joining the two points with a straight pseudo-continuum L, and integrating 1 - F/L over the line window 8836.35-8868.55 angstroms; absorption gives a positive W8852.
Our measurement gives -0.5 angstroms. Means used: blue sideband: 8.25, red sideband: 8.42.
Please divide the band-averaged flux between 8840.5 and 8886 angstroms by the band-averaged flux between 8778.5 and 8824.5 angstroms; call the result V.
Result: 1.02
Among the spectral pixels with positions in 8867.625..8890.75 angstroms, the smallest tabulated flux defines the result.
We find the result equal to 8.3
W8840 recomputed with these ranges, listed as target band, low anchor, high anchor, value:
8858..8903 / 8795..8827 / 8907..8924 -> -0.6 angstroms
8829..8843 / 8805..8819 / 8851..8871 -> -0.2 angstroms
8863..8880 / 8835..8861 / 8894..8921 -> 0.1 angstroms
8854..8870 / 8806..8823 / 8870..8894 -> 0.2 angstroms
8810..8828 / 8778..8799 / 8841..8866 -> 0.3 angstroms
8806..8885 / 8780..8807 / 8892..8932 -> -0.3 angstroms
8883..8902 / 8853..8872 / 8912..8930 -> -0.3 angstroms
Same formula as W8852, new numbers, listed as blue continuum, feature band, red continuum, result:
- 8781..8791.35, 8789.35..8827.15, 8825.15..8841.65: 0.9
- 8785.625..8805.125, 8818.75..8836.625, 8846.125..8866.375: 0.0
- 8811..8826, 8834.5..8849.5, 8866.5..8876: -0.3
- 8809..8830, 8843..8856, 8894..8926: -0.3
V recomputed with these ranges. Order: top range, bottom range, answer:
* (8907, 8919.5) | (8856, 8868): 1.01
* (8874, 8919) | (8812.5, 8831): 1.02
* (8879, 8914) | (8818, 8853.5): 1.01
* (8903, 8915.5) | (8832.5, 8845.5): 1.00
